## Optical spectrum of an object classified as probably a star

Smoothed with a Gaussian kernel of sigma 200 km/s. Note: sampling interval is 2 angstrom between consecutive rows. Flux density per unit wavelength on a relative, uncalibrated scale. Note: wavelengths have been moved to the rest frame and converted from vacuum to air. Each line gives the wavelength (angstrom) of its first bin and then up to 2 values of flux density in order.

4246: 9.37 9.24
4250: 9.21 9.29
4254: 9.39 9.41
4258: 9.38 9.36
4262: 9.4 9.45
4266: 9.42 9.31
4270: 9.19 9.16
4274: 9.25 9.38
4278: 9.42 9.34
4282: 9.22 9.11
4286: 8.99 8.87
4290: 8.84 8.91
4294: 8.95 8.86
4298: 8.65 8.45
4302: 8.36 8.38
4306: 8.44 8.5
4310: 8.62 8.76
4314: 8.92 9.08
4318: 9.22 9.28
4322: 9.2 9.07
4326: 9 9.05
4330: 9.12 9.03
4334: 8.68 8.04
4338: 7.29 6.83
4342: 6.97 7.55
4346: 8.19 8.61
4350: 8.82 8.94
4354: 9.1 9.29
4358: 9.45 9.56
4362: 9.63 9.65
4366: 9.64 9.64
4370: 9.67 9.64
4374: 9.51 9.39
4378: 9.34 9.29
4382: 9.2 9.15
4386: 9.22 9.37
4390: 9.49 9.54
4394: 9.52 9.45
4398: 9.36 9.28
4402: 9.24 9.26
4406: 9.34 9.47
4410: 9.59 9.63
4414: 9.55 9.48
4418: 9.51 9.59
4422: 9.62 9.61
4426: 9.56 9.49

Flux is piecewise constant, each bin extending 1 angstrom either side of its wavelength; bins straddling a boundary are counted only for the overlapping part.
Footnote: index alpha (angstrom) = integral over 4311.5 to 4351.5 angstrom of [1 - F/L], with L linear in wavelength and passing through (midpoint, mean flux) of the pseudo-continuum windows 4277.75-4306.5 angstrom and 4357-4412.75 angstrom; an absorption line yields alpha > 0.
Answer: 2.5 angstrom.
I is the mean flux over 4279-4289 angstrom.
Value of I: 9.11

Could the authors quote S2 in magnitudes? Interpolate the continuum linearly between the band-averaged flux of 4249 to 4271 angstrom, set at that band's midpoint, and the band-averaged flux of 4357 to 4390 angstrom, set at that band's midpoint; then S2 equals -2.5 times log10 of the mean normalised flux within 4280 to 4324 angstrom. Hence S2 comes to 0.06 mag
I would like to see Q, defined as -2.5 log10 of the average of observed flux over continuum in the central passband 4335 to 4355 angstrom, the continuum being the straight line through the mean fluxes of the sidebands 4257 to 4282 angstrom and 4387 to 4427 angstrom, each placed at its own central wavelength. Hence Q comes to 0.17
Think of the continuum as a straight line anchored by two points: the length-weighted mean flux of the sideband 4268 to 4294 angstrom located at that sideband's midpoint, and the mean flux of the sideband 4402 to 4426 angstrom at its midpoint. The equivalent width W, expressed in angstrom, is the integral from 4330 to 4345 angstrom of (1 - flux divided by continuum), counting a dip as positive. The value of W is 2.3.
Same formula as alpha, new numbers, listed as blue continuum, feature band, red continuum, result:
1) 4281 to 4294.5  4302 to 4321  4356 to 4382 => 0.76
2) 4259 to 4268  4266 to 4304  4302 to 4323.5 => 0.58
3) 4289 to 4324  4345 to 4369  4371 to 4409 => -0.17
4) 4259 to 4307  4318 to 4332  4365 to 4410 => 0.10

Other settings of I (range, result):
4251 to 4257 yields 9.36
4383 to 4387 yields 9.19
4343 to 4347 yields 7.87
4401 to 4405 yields 9.25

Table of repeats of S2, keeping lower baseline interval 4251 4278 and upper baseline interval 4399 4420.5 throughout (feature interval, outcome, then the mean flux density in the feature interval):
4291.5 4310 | 0.09 mag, 8.6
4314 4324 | 0.03 mag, 9.15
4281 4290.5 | 0.04 mag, 9.01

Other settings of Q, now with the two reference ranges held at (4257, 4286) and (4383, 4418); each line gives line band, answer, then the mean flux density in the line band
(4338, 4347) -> 0.26 mag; 7.37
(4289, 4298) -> 0.05 mag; 8.86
